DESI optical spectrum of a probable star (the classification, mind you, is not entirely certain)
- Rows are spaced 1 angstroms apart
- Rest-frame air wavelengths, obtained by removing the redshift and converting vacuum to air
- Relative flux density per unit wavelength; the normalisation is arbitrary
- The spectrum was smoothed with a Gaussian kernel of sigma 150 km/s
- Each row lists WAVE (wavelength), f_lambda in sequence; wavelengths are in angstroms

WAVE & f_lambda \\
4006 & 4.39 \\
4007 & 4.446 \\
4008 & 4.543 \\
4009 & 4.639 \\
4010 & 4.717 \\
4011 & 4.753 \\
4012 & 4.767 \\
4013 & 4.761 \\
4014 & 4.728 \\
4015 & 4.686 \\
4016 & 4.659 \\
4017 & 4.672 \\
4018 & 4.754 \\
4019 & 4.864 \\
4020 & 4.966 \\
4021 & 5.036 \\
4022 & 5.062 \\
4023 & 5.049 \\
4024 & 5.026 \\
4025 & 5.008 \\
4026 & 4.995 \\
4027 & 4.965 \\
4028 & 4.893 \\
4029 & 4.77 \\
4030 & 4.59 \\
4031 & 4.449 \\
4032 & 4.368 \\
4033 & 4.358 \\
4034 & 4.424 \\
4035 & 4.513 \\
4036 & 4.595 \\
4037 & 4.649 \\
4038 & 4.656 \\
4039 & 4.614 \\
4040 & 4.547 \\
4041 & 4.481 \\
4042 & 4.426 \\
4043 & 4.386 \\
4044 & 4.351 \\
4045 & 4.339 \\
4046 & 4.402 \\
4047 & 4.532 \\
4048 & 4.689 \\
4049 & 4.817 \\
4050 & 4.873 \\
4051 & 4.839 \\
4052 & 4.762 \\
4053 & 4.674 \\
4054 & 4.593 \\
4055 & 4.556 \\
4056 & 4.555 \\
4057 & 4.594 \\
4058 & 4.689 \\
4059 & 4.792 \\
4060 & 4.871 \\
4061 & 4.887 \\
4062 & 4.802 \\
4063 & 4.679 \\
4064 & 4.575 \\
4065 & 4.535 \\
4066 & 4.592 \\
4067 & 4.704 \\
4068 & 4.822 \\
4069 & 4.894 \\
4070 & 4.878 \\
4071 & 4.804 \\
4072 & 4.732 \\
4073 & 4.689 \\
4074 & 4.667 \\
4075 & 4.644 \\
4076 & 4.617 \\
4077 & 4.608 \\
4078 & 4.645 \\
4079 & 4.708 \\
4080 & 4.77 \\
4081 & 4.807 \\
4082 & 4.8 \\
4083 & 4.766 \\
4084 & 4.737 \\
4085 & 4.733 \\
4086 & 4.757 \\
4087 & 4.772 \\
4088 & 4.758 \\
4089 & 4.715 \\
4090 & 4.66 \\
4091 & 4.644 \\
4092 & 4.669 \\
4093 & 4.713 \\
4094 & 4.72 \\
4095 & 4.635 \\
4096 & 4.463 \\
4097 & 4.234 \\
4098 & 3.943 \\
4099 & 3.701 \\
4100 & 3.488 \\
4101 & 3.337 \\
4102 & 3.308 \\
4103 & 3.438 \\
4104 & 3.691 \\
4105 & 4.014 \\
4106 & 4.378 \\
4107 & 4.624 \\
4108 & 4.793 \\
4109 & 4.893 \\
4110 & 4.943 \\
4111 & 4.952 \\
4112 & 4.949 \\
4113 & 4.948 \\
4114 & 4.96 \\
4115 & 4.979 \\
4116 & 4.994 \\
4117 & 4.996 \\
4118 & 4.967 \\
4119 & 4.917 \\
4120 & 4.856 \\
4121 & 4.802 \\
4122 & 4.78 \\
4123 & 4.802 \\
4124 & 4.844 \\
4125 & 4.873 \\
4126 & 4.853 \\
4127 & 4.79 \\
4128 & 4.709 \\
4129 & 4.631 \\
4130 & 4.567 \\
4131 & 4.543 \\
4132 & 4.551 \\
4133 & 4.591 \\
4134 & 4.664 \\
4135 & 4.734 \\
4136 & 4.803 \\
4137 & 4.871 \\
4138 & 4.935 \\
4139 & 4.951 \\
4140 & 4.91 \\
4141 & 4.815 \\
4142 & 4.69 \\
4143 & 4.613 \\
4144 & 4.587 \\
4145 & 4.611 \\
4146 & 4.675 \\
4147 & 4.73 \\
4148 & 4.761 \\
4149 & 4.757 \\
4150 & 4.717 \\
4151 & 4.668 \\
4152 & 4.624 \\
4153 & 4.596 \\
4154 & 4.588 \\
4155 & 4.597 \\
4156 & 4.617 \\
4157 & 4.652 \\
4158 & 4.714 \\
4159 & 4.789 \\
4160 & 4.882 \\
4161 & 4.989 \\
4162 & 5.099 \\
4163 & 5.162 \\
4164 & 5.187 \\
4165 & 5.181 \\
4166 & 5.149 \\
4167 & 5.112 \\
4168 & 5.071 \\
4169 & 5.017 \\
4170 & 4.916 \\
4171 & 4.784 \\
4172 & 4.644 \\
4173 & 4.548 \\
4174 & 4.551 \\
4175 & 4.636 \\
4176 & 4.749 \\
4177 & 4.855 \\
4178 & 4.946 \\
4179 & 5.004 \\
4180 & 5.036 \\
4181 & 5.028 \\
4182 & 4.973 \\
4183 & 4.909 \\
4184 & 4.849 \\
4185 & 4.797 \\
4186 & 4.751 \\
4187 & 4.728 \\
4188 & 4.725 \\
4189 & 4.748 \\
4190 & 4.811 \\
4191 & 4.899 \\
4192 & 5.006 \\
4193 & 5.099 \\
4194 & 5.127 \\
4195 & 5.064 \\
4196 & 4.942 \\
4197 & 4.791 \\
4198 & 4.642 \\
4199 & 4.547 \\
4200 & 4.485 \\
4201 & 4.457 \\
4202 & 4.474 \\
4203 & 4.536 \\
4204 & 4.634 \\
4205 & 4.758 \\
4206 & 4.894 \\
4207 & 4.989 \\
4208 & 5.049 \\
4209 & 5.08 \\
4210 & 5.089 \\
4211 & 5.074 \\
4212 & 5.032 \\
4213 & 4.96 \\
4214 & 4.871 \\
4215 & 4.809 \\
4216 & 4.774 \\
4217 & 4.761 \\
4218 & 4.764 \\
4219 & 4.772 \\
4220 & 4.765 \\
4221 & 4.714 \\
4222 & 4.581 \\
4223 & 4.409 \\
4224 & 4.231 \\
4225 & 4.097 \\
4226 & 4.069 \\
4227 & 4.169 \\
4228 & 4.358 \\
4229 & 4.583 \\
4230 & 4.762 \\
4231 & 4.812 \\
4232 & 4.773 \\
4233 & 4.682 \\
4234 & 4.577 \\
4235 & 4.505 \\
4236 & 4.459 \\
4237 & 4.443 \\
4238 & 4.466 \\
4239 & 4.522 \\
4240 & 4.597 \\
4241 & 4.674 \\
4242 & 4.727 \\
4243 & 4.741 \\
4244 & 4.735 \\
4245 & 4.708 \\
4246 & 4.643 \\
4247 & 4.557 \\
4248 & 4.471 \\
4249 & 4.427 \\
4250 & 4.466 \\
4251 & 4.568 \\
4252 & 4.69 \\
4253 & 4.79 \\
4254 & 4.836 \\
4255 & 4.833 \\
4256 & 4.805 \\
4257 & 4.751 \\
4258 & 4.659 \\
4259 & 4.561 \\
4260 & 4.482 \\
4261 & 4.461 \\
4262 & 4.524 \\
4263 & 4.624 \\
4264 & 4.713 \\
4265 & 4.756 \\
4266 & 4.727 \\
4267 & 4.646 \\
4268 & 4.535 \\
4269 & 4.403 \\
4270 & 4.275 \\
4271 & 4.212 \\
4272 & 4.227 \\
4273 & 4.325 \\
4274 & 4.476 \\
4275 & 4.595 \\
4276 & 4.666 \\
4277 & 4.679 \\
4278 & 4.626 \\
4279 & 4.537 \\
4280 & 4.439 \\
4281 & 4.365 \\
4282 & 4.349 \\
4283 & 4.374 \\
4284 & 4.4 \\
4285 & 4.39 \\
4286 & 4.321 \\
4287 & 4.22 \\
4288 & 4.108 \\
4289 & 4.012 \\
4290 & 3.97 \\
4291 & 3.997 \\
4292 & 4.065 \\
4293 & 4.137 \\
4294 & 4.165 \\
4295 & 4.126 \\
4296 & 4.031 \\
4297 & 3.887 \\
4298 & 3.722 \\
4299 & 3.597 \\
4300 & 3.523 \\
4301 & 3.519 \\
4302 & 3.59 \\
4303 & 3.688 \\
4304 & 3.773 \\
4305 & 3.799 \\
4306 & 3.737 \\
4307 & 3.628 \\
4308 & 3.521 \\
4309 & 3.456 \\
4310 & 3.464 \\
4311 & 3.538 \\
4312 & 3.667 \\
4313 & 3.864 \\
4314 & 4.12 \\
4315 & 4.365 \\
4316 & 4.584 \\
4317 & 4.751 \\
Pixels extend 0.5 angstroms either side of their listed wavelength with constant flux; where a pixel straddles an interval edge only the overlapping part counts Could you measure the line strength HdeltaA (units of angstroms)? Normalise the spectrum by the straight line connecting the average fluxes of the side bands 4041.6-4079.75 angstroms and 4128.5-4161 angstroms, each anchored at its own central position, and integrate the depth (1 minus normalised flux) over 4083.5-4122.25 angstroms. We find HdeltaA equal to 1.3 angstroms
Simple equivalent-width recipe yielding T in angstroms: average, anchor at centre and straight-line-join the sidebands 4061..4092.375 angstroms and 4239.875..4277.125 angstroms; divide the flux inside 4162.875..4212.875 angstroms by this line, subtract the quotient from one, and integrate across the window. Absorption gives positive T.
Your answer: -2.4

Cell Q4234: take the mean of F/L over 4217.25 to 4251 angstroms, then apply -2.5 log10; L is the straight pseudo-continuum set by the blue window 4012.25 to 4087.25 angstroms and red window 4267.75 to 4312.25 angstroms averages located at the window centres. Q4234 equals -0.08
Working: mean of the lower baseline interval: 4.7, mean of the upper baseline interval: 4.07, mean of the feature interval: 4.56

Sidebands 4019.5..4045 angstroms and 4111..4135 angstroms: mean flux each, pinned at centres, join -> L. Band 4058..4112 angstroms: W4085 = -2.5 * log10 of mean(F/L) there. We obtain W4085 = 0.05 mag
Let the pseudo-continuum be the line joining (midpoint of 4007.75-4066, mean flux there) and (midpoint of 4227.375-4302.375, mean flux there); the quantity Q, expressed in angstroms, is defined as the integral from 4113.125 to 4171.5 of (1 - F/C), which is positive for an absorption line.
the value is -3.2 angstroms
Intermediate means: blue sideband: 4.69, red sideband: 4.43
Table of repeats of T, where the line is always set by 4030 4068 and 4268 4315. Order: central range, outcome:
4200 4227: -3.0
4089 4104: 1.2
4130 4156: -1.8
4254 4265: -1.4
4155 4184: -3.7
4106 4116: -0.9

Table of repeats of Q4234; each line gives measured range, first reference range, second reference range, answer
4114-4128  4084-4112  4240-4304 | -0.12 mag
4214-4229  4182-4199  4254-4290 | 0.04 mag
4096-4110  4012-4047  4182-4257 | 0.16 mag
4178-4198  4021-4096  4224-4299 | -0.08 mag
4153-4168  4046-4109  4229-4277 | -0.08 mag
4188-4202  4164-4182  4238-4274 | 0.00 mag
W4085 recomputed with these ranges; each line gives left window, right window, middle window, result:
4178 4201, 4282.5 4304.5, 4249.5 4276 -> -0.083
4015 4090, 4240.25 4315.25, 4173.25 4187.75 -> -0.088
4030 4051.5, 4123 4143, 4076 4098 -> -0.004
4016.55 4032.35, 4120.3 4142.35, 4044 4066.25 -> 0.037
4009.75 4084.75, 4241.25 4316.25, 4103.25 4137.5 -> -0.039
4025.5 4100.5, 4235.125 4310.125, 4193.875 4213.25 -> -0.094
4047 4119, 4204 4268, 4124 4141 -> -0.029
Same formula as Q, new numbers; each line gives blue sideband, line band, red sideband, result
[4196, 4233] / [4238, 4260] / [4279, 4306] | -1.3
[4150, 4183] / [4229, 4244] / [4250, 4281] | 0.1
